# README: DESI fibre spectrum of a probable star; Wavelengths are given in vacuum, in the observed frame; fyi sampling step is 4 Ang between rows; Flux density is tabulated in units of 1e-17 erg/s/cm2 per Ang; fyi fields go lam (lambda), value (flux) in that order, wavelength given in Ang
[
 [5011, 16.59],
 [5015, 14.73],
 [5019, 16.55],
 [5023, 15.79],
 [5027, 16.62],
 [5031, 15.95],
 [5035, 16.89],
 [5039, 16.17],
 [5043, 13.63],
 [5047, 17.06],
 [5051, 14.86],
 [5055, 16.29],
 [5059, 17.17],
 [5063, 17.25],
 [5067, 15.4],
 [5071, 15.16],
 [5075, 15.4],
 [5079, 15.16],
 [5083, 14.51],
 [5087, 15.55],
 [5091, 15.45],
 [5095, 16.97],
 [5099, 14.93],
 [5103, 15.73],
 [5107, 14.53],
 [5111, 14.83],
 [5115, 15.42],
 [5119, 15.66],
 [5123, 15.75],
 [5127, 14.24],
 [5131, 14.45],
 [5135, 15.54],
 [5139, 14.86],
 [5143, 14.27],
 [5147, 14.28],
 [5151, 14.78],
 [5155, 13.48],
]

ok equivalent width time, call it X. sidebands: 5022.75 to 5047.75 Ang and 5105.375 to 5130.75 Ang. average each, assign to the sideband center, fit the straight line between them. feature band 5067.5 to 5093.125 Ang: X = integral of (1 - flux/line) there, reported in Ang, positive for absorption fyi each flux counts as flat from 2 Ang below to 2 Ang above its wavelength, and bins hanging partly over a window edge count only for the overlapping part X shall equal 0.4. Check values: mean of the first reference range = 16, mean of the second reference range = 15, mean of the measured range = 15.2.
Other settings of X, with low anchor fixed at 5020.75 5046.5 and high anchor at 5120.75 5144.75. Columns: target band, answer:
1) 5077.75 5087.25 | 0.3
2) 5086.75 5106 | -0.5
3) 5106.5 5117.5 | 0.1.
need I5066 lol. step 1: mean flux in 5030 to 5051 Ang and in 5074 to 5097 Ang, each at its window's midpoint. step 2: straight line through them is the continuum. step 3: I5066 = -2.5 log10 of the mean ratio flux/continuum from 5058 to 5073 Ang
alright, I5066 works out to -0.04 mag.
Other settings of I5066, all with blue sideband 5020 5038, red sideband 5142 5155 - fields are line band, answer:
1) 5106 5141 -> -0.023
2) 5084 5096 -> -0.035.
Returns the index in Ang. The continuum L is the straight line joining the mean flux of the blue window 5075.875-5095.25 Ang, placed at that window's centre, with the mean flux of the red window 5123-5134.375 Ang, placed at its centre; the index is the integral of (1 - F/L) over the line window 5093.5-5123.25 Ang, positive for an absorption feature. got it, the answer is -0.8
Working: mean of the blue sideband 15.4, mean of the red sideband 14.7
